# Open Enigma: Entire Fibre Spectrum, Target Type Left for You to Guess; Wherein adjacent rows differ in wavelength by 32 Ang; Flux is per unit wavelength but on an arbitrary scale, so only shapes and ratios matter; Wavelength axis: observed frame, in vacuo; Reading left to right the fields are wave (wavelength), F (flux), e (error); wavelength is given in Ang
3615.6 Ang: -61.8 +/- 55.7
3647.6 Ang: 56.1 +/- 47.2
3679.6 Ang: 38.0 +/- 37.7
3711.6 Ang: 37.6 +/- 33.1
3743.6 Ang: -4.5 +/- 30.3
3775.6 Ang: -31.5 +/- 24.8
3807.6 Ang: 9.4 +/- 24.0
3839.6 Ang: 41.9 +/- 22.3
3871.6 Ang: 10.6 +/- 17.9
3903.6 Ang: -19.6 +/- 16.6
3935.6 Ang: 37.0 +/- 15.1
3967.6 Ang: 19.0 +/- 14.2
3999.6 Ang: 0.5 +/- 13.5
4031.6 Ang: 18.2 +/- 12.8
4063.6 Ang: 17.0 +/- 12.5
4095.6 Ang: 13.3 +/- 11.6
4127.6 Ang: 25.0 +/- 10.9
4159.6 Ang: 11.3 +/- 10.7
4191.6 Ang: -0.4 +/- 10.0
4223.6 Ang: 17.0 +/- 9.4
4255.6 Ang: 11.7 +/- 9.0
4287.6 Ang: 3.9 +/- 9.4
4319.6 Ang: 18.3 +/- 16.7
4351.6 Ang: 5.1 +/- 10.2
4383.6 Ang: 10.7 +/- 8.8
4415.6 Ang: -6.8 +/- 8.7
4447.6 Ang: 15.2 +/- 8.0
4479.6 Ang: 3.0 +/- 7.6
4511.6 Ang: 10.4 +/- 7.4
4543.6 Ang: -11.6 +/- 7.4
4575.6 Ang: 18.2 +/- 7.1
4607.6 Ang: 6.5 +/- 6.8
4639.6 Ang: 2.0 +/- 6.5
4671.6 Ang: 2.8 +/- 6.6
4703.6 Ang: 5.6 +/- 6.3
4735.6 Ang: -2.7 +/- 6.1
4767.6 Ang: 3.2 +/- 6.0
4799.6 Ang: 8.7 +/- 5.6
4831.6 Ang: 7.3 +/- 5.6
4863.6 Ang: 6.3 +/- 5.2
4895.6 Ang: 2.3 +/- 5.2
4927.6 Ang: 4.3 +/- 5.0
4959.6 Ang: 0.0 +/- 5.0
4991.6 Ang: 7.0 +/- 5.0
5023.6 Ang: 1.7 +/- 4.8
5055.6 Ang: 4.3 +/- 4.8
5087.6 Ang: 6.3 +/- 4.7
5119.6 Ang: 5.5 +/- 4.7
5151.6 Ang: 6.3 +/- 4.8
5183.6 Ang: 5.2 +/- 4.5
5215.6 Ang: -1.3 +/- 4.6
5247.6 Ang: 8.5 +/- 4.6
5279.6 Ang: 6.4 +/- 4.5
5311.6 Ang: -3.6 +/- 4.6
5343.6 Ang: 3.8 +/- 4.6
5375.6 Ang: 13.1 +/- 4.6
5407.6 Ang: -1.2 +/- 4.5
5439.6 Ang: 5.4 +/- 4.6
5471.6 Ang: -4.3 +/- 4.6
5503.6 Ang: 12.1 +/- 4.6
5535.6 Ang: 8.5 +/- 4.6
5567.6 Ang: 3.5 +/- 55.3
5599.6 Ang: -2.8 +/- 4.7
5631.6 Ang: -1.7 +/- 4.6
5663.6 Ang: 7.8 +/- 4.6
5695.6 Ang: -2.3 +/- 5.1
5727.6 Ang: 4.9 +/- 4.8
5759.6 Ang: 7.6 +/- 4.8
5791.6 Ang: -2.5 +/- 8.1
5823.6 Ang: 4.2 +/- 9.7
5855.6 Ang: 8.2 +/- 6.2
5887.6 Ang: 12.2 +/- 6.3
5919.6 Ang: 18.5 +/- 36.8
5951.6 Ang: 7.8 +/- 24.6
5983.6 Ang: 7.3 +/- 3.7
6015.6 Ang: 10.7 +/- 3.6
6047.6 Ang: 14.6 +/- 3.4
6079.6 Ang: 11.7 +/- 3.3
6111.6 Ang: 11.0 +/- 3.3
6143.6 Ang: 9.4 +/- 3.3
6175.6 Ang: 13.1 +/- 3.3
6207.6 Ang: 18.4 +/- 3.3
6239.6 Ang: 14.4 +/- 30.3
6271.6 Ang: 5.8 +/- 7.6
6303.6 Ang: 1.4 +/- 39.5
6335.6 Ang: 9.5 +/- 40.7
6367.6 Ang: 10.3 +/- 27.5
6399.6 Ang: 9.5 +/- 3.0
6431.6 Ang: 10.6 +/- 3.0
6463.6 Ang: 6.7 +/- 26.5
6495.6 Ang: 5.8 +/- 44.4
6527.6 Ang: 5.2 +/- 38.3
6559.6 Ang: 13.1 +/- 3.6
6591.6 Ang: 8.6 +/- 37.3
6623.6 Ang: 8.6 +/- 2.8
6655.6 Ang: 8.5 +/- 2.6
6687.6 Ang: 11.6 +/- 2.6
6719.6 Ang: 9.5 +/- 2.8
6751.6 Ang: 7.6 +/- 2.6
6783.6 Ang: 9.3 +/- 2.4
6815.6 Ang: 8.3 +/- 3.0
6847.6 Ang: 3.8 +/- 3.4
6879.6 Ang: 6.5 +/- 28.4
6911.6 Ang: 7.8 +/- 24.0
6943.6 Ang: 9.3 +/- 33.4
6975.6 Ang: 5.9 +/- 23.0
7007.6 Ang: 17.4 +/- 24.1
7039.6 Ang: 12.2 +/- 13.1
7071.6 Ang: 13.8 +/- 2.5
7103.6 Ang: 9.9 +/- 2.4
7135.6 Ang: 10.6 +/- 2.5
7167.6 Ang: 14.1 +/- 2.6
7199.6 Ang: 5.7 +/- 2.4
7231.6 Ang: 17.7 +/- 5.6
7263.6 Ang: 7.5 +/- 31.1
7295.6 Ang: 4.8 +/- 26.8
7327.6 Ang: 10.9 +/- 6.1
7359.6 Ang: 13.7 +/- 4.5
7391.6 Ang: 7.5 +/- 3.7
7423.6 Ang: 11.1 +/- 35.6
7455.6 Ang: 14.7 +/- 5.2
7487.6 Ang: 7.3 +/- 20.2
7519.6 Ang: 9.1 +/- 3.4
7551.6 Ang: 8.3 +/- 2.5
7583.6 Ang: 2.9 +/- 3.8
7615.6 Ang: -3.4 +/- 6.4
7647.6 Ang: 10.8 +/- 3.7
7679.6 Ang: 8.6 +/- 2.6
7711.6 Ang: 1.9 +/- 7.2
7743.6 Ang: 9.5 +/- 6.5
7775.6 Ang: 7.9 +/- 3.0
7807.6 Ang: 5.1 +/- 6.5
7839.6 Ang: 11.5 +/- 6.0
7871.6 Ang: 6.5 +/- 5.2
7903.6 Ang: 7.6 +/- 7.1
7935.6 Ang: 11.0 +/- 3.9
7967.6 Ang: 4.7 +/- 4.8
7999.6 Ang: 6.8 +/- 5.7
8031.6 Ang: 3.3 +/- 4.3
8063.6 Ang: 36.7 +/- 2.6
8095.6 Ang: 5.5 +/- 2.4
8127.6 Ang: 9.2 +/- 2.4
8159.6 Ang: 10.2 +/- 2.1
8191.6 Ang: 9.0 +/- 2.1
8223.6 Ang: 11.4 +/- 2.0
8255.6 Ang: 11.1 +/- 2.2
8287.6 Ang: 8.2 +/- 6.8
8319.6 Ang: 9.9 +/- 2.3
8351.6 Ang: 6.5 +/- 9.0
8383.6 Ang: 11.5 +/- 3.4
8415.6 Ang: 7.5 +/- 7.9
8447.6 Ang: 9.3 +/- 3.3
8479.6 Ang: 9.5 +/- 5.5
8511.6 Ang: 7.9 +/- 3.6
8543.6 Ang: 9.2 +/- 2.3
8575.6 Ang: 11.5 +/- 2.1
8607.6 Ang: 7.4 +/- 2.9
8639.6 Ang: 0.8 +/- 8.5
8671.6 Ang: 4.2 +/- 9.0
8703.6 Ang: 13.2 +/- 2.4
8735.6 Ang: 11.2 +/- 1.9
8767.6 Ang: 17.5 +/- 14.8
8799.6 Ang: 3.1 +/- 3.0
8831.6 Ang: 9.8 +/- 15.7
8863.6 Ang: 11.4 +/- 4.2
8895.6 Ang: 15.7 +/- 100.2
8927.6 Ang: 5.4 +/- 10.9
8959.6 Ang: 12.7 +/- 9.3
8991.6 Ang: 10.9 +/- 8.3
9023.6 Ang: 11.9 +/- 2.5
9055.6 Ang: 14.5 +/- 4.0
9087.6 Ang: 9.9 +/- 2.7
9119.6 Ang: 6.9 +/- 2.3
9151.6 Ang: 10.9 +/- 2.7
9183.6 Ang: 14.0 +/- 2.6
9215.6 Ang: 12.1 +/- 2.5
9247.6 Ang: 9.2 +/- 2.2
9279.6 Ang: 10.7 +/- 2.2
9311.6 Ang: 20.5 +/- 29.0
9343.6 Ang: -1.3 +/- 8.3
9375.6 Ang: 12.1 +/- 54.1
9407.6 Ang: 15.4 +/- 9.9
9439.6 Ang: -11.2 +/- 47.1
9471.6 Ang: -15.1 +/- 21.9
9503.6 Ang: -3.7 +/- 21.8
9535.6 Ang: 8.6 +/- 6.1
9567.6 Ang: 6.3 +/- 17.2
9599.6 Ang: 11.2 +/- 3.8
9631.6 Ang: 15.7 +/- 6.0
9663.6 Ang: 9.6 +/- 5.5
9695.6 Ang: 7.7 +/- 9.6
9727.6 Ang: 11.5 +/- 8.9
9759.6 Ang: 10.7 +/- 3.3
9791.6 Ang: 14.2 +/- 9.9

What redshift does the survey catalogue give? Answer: 1.16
